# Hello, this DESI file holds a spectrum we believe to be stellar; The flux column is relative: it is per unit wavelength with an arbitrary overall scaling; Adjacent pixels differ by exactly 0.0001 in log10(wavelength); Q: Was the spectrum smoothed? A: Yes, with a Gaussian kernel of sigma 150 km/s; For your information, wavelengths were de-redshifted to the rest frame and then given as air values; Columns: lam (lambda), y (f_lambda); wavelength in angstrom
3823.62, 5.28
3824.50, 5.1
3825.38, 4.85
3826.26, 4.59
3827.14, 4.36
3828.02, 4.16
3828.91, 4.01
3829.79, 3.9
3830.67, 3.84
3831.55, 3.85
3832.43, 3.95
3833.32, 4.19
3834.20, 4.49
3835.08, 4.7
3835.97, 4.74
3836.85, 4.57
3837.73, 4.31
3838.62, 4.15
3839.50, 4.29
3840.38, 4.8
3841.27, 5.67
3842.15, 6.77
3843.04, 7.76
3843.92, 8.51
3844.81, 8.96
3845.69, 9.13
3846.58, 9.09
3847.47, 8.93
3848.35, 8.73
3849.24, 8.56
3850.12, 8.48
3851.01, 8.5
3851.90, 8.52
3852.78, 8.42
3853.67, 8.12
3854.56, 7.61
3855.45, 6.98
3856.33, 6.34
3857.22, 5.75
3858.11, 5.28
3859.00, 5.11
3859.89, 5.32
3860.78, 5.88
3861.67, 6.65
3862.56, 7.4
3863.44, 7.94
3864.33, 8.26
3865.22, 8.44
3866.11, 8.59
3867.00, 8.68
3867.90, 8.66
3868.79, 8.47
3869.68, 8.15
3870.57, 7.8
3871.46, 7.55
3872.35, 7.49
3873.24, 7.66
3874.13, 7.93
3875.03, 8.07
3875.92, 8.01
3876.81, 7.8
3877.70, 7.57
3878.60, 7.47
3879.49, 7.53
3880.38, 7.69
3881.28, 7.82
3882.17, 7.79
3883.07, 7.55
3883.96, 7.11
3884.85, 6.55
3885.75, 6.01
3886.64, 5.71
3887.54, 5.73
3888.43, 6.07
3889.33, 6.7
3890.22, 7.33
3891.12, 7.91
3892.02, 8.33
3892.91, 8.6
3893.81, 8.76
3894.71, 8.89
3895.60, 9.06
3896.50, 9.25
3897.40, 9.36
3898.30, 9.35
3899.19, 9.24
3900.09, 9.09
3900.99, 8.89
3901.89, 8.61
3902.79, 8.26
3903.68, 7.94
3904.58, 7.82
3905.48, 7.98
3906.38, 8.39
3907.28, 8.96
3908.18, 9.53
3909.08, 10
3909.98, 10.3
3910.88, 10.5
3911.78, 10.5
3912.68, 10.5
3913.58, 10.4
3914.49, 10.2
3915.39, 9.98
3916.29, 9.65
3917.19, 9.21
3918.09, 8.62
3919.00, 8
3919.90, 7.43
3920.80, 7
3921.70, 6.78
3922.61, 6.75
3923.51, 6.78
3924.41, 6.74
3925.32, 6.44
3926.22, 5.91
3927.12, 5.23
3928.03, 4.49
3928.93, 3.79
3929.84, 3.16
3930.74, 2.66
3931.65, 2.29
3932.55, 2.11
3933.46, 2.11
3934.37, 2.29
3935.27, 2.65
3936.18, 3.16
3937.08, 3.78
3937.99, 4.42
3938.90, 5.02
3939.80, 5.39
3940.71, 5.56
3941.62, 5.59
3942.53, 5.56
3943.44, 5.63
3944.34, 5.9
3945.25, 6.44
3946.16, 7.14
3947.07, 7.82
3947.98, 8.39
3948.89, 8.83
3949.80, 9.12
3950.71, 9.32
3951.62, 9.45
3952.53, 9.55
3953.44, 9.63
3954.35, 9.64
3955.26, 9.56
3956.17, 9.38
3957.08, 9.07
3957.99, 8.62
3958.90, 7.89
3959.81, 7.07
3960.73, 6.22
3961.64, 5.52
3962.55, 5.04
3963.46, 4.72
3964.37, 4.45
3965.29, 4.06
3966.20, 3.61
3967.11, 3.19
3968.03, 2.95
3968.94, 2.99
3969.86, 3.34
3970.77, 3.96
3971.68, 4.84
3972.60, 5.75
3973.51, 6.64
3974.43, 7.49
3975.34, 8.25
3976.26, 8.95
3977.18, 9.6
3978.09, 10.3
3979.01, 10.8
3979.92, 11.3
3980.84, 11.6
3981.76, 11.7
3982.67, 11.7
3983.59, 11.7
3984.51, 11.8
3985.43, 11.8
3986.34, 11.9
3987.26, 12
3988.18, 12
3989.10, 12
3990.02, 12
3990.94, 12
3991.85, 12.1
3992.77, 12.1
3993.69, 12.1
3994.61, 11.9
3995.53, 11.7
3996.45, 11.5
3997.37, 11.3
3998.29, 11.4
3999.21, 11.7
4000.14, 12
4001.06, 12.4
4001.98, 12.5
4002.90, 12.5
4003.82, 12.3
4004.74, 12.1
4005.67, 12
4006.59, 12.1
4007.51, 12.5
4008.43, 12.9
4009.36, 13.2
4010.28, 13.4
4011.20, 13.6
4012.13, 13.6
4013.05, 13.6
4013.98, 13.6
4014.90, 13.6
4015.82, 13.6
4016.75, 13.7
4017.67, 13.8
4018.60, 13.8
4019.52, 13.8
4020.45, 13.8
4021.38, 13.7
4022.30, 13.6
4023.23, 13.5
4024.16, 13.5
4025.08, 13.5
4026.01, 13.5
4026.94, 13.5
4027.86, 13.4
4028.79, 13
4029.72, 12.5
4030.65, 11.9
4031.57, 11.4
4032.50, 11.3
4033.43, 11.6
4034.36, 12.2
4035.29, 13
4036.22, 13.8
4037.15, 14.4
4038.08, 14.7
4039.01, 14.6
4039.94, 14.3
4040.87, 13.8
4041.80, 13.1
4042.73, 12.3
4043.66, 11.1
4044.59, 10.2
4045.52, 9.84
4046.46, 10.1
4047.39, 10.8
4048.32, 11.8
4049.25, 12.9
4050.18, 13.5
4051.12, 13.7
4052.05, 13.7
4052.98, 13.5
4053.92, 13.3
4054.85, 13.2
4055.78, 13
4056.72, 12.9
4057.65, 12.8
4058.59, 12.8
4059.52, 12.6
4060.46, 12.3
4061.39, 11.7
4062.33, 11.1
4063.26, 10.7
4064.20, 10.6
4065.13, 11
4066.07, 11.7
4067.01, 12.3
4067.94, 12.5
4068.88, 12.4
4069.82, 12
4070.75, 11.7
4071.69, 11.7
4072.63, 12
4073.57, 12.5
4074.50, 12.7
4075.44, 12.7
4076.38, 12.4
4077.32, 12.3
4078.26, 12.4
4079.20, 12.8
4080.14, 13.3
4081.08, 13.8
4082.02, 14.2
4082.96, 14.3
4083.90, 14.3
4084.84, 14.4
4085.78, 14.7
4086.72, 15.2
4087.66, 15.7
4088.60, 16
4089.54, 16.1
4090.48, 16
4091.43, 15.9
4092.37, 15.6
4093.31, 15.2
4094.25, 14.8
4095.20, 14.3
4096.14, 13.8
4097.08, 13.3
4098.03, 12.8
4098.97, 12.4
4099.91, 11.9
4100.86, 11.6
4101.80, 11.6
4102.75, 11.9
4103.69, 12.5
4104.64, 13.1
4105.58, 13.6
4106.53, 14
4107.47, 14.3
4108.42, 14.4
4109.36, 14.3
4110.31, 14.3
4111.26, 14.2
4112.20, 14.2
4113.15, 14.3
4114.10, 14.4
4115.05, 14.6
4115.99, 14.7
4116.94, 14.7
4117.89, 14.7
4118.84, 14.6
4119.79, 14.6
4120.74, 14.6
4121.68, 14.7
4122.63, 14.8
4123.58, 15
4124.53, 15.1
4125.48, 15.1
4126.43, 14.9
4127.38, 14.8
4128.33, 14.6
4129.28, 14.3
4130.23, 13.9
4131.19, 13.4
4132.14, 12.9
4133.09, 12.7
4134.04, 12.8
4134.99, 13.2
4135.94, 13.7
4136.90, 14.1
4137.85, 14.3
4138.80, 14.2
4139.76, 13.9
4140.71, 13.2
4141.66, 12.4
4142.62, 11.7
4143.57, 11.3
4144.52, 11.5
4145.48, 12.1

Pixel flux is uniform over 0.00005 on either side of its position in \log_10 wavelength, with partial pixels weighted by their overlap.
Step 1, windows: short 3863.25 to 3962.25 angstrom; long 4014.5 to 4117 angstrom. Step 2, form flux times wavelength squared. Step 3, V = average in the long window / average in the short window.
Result 1.91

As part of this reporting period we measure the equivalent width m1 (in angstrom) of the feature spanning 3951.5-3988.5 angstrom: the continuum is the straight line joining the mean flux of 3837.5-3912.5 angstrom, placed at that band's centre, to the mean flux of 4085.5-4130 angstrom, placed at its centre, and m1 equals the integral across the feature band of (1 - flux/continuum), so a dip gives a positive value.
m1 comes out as 8.7 angstrom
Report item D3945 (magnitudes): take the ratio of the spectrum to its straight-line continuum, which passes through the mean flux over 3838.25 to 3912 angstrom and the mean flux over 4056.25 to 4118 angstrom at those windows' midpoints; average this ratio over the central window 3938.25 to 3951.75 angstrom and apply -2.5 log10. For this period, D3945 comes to 0.36 mag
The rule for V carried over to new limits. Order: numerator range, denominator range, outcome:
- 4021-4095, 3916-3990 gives 1.94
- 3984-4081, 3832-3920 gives 1.75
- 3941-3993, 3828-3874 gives 1.30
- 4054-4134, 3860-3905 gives 1.92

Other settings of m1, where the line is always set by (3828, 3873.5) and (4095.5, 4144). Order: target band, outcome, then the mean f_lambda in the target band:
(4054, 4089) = -1.0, 12.8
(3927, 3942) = 8.8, 3.7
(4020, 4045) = -3.4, 13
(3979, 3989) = -1.5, 11.7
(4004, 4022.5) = -3.9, 13.3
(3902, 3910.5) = -0.7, 8.81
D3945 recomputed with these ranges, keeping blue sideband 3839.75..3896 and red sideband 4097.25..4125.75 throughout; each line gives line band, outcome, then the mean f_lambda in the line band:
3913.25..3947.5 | 0.49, 5.82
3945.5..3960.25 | 0.12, 8.75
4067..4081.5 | 0.04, 12.5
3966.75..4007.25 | 0.06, 10.2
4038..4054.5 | -0.03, 12.6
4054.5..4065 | 0.04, 12.1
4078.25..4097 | -0.11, 14.7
